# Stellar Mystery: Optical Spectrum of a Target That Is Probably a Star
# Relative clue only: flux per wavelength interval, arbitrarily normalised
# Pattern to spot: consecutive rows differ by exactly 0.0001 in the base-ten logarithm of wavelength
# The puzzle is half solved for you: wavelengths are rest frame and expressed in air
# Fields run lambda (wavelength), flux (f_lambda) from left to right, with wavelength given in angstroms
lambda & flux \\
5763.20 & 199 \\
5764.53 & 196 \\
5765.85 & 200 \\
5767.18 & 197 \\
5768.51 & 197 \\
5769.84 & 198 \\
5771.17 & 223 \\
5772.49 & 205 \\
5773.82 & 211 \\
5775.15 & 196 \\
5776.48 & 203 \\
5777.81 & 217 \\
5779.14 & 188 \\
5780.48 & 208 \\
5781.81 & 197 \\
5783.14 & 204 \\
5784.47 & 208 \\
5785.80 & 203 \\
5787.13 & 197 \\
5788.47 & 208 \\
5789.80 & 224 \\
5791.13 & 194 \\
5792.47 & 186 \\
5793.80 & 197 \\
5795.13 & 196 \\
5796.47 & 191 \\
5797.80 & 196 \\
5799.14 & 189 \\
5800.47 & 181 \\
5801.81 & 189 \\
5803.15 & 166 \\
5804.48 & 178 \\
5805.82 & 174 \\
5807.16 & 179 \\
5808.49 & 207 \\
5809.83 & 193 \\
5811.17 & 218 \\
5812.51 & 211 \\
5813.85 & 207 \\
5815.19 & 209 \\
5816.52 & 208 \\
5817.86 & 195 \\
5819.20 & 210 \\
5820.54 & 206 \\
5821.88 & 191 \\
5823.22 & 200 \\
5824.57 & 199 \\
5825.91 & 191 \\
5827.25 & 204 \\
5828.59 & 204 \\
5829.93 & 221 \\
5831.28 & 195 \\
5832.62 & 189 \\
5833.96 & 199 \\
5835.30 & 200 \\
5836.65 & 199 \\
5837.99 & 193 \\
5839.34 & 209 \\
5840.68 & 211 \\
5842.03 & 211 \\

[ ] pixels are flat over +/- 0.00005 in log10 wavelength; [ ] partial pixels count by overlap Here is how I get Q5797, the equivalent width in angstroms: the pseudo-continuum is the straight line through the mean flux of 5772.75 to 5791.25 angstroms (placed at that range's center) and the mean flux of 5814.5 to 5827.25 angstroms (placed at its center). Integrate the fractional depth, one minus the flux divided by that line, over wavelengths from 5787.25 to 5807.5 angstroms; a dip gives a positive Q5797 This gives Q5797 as 1.29 angstroms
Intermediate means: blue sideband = 204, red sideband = 201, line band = 190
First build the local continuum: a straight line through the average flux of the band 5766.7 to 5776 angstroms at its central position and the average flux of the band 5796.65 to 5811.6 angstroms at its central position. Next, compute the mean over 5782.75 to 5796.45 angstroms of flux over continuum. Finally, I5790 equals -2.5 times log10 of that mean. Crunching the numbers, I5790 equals -0.03 mag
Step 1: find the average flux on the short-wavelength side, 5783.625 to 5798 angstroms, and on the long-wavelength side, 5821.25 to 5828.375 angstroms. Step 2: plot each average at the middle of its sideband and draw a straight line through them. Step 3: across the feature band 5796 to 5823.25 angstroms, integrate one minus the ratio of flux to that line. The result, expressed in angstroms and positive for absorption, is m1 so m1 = 0.5 angstroms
